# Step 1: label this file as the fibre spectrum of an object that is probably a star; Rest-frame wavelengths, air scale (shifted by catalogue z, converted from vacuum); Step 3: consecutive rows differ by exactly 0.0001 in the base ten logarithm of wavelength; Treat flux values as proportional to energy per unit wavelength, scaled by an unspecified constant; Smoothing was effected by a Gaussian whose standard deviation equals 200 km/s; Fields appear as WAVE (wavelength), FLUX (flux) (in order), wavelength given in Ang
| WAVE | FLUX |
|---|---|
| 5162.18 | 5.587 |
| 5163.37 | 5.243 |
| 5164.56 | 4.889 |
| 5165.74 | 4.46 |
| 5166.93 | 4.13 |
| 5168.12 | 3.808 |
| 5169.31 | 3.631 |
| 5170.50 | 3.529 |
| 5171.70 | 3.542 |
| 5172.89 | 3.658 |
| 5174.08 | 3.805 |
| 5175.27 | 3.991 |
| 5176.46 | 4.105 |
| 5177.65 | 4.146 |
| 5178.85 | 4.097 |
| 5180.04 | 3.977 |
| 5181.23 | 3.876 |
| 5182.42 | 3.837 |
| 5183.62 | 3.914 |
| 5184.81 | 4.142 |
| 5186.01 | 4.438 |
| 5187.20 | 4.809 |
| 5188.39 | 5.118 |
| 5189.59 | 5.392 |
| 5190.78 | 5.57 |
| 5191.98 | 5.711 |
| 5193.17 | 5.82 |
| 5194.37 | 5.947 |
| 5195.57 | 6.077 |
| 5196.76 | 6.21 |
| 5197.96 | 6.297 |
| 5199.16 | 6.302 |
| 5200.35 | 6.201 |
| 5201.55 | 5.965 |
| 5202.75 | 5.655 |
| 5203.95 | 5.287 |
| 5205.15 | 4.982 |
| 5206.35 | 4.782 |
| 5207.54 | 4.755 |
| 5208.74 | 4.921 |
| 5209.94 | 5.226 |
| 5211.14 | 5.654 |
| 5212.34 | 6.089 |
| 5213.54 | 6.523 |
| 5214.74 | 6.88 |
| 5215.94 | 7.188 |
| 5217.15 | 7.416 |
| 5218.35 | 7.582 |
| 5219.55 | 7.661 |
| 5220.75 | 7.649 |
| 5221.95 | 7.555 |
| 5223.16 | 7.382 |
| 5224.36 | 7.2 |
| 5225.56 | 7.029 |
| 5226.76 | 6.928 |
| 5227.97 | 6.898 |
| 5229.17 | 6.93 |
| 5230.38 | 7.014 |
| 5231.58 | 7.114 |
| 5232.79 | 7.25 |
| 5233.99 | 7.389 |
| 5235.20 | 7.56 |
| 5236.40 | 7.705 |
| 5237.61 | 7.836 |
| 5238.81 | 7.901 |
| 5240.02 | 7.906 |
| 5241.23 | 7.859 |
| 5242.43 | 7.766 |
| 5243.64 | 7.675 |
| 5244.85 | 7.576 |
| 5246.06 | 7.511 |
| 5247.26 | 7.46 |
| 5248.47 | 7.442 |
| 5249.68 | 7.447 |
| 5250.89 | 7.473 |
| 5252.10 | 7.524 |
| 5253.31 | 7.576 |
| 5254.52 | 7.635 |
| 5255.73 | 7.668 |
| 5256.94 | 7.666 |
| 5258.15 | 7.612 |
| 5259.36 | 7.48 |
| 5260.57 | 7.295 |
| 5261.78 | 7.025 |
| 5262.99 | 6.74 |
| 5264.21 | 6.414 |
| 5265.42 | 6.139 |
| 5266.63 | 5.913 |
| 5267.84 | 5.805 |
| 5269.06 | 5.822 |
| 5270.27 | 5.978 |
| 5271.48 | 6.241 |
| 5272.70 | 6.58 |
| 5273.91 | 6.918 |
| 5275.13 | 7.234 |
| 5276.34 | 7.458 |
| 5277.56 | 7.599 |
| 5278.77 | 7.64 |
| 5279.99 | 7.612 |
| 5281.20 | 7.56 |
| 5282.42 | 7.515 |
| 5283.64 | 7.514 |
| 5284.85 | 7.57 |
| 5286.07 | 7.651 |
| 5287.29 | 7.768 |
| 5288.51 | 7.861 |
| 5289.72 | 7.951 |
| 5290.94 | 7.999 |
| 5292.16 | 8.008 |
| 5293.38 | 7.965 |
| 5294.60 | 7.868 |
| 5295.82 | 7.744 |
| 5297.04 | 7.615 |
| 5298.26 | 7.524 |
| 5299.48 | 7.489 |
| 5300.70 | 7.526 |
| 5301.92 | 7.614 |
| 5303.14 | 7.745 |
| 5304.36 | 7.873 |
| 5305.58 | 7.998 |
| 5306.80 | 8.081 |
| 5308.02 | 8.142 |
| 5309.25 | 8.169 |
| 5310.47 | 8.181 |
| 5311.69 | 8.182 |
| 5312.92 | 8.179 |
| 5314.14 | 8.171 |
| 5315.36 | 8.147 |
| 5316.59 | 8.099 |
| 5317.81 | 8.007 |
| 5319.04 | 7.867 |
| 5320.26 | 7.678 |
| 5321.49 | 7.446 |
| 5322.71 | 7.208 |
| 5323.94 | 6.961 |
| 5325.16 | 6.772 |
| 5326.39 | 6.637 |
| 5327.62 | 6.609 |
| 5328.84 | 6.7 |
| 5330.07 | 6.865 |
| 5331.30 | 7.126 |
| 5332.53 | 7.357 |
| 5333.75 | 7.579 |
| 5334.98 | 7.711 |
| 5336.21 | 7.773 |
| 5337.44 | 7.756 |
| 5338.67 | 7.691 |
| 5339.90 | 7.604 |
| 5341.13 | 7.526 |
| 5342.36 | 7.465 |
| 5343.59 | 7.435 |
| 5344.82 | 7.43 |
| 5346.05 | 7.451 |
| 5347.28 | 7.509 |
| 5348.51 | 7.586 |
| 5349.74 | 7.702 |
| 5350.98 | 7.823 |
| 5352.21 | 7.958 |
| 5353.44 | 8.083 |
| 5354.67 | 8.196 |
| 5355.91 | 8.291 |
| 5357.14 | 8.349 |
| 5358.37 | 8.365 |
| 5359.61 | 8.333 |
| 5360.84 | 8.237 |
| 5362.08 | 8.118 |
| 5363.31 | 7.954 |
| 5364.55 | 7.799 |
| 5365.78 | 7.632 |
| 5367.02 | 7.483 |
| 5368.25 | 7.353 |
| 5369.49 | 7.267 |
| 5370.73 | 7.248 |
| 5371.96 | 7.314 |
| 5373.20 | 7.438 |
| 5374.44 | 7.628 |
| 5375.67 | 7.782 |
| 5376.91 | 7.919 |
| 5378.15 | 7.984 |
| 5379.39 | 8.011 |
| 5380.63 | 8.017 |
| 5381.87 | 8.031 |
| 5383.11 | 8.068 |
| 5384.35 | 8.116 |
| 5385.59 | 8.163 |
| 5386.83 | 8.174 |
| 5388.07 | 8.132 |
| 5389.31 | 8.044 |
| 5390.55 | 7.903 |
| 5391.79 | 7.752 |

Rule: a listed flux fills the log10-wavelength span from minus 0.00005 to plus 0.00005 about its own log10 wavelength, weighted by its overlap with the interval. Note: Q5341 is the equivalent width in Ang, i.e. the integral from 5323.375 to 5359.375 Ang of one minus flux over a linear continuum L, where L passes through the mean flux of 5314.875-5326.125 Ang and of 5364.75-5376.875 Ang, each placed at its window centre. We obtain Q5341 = -0.1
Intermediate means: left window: 7.54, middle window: 7.54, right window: 7.5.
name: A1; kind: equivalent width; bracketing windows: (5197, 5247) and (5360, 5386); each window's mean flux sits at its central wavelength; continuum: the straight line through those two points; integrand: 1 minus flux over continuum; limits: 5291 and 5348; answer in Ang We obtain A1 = -1.41 Ang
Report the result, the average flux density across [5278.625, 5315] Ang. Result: 7.83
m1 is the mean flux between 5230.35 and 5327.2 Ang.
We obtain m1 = 7.47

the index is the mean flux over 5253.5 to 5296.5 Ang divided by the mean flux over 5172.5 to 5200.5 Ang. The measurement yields 1.48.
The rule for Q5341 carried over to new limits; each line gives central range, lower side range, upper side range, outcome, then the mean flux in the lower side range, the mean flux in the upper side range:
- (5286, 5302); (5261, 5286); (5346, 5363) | -1.3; 6.88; 8.02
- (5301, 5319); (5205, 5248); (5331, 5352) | -1.5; 6.99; 7.57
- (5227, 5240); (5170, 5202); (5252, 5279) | -2.7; 4.83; 6.94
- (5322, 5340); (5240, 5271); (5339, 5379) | 0.9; 7.15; 7.76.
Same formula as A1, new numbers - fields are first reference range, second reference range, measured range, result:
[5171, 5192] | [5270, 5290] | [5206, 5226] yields -4.4 Ang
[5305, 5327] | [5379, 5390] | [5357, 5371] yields 0.3 Ang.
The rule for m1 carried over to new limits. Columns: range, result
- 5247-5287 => 7.13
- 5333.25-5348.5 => 7.58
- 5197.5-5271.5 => 6.87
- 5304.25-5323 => 7.98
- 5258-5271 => 6.53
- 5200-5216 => 5.67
